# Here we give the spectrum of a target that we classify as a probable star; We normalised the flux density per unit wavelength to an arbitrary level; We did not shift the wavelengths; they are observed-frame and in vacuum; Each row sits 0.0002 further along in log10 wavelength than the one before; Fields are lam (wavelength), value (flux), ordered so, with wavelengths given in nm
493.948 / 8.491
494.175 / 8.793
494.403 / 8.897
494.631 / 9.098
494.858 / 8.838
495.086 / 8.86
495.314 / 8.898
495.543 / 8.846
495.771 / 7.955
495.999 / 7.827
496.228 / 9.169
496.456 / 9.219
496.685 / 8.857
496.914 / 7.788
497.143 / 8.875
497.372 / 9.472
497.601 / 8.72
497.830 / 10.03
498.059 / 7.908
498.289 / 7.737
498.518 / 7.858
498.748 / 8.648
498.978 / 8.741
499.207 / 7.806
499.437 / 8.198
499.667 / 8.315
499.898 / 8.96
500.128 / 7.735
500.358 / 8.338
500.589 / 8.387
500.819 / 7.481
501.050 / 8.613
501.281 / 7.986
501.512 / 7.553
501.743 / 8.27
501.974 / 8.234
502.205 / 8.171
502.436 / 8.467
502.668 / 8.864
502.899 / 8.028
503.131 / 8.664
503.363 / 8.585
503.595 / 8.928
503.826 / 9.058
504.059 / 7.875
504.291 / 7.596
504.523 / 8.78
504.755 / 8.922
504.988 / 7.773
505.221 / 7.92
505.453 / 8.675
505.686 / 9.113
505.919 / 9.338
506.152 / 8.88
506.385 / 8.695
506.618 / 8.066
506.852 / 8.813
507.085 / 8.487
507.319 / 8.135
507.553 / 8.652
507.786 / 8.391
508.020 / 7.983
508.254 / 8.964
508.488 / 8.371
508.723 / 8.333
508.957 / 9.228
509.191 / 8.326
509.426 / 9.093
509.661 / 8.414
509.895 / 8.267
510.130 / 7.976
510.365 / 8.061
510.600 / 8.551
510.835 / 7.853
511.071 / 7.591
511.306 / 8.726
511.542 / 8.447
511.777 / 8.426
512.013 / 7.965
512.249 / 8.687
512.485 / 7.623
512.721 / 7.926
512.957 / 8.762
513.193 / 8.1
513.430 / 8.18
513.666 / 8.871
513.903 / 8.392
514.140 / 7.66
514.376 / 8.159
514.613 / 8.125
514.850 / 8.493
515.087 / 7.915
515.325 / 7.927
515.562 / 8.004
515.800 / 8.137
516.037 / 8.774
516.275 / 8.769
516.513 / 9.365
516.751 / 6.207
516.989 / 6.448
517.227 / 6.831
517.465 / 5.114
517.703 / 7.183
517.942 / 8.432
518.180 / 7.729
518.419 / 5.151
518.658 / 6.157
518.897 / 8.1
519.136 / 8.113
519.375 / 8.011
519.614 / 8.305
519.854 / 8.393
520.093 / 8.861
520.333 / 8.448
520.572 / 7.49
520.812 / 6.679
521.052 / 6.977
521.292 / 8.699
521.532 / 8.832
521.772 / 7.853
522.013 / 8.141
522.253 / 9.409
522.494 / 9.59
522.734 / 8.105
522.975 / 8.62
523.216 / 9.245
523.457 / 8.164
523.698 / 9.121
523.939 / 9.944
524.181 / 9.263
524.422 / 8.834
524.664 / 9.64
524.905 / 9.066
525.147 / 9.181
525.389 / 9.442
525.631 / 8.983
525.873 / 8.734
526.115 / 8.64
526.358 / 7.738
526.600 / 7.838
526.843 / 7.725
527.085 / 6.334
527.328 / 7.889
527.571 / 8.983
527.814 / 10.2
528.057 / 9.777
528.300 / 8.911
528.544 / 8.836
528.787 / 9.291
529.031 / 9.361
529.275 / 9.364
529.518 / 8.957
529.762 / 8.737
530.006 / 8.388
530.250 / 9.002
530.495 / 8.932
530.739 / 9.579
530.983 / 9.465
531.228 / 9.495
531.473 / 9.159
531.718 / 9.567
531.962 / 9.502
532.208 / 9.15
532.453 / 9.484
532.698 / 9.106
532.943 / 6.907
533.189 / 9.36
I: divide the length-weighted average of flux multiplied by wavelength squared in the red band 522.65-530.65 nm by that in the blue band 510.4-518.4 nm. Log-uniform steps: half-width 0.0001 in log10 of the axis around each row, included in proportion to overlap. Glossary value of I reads 1.17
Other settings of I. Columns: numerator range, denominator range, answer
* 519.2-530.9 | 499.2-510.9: 1.12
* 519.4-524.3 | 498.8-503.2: 1.12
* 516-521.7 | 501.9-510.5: 0.94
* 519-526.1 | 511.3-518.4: 1.12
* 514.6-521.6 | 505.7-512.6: 0.95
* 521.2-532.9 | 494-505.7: 1.17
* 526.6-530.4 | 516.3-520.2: 1.23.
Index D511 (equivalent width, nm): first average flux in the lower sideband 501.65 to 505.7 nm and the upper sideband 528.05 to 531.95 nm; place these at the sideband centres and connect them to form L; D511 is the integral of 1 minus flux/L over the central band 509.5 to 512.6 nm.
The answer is 0.151 nm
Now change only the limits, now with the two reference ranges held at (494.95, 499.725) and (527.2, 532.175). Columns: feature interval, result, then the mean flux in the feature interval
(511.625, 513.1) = 0.10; 8.24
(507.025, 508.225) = 0.05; 8.37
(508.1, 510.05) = 0.04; 8.6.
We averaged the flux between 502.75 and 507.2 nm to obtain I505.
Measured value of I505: 8.54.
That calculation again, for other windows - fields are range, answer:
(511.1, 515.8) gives 8.22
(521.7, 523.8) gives 8.71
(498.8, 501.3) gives 8.25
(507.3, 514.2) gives 8.34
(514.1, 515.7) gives 8.06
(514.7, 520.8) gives 7.68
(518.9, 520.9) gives 8.06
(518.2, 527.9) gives 8.36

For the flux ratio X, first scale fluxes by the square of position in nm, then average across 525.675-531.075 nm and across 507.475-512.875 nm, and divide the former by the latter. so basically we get 1.13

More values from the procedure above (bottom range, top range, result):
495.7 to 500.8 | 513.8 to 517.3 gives 1.01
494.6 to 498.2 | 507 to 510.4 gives 1.01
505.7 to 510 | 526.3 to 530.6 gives 1.10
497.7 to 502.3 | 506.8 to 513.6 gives 1.05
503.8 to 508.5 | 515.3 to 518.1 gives 0.93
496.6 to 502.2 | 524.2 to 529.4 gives 1.17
